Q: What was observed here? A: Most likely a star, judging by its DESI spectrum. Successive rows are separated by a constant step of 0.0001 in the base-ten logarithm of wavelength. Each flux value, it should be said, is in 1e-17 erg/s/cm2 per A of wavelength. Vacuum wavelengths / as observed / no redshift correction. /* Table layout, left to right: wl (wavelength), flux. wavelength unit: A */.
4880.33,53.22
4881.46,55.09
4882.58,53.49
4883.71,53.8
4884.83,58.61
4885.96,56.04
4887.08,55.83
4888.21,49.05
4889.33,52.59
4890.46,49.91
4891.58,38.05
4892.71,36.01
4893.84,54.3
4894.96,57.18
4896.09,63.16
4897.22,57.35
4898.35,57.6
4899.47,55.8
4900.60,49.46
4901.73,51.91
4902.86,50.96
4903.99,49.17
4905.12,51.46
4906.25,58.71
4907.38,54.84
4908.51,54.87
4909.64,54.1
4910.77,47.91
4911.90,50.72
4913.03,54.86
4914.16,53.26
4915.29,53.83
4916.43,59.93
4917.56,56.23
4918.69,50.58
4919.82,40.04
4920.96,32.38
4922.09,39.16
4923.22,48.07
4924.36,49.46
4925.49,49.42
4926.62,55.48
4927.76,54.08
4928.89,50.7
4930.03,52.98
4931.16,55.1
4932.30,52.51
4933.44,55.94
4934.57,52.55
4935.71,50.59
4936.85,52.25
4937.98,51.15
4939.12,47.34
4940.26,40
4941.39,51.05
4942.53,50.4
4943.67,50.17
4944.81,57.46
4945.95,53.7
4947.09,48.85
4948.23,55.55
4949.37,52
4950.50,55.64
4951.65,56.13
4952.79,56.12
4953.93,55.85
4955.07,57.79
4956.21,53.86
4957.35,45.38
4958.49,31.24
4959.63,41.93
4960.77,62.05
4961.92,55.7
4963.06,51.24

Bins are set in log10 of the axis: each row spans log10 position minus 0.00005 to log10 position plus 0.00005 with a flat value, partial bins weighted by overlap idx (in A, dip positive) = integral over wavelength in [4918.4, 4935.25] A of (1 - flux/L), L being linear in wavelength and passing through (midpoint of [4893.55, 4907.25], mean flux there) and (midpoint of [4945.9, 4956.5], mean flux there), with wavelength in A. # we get 1.7 A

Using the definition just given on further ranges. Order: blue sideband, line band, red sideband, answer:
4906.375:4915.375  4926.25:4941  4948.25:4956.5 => 0.8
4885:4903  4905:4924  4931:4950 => 0.5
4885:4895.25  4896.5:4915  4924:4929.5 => -0.9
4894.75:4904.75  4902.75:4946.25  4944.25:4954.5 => 2.8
